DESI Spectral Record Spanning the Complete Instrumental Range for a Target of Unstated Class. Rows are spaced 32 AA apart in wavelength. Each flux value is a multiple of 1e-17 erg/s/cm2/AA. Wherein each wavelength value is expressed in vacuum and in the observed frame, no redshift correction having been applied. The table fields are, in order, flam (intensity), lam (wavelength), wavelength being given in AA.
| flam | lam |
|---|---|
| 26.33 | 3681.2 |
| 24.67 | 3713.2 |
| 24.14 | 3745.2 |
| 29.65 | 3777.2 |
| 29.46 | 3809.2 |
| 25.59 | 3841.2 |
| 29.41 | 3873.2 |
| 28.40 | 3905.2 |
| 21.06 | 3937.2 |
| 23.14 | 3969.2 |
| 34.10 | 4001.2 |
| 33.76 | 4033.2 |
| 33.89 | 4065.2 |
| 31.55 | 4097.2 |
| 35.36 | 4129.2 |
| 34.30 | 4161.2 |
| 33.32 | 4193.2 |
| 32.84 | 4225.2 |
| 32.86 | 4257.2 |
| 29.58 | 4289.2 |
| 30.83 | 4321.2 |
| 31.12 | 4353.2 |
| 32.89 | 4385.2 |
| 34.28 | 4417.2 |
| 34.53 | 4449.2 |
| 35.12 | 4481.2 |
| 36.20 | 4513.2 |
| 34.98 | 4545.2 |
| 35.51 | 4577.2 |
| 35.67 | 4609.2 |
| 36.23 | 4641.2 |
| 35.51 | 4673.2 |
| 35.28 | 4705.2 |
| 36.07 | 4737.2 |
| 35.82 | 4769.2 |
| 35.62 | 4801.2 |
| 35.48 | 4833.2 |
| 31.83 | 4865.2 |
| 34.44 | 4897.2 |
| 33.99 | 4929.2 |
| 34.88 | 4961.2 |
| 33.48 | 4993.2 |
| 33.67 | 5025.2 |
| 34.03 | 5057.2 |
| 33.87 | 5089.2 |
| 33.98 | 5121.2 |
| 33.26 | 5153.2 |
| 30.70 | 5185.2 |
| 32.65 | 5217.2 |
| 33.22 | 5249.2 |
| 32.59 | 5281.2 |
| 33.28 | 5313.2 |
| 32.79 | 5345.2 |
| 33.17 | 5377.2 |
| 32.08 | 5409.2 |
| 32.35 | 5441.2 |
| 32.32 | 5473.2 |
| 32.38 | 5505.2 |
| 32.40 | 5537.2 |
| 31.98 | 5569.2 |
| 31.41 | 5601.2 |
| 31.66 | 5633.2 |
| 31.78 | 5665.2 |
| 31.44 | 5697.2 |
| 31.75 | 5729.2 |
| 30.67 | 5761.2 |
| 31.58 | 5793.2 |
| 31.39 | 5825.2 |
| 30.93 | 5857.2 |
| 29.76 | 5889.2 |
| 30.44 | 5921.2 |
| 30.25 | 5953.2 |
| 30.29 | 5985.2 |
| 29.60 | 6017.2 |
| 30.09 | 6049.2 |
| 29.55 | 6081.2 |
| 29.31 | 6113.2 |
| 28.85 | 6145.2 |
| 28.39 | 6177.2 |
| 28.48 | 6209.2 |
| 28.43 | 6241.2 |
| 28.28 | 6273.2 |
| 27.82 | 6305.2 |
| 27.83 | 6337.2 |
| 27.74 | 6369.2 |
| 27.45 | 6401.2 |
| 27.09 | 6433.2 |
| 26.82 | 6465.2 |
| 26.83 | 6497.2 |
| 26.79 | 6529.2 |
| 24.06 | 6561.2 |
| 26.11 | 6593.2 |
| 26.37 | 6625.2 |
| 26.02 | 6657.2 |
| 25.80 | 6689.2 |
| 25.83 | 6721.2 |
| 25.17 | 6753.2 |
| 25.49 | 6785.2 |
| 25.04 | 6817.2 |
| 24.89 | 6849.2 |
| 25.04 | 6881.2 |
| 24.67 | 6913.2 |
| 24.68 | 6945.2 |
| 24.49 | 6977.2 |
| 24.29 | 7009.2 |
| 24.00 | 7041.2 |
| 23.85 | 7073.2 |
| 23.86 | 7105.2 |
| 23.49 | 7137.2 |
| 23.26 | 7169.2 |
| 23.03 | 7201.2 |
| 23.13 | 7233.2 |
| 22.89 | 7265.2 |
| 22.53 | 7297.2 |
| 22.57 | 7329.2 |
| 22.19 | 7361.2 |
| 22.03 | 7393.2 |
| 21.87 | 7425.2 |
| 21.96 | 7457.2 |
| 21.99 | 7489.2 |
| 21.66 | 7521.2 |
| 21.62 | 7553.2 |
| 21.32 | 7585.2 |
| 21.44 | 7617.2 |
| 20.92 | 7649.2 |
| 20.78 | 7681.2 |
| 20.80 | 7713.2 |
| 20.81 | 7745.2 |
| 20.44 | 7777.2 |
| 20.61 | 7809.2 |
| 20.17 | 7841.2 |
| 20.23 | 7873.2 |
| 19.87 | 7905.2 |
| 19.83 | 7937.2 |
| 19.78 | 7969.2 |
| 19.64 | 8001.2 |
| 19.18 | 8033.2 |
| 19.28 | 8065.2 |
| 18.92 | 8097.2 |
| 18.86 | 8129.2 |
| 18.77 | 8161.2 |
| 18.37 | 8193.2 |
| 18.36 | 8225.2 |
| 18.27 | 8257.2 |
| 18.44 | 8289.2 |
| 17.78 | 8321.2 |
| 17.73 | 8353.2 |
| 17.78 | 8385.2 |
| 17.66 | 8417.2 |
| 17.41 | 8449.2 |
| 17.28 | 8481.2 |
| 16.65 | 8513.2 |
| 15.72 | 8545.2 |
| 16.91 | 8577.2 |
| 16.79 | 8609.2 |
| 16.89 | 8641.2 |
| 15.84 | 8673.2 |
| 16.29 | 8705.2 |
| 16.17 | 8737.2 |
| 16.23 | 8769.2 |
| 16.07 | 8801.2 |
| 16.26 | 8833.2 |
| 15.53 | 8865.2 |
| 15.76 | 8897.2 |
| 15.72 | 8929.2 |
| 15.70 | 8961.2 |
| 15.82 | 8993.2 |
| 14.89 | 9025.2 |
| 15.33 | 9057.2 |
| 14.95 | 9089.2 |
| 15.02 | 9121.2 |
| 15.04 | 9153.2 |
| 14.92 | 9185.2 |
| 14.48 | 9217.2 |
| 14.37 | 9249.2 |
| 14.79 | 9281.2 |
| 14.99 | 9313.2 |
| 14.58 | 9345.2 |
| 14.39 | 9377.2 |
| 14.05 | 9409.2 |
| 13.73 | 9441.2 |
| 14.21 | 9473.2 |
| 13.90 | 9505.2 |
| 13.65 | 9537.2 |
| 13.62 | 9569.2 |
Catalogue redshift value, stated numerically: 0.000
